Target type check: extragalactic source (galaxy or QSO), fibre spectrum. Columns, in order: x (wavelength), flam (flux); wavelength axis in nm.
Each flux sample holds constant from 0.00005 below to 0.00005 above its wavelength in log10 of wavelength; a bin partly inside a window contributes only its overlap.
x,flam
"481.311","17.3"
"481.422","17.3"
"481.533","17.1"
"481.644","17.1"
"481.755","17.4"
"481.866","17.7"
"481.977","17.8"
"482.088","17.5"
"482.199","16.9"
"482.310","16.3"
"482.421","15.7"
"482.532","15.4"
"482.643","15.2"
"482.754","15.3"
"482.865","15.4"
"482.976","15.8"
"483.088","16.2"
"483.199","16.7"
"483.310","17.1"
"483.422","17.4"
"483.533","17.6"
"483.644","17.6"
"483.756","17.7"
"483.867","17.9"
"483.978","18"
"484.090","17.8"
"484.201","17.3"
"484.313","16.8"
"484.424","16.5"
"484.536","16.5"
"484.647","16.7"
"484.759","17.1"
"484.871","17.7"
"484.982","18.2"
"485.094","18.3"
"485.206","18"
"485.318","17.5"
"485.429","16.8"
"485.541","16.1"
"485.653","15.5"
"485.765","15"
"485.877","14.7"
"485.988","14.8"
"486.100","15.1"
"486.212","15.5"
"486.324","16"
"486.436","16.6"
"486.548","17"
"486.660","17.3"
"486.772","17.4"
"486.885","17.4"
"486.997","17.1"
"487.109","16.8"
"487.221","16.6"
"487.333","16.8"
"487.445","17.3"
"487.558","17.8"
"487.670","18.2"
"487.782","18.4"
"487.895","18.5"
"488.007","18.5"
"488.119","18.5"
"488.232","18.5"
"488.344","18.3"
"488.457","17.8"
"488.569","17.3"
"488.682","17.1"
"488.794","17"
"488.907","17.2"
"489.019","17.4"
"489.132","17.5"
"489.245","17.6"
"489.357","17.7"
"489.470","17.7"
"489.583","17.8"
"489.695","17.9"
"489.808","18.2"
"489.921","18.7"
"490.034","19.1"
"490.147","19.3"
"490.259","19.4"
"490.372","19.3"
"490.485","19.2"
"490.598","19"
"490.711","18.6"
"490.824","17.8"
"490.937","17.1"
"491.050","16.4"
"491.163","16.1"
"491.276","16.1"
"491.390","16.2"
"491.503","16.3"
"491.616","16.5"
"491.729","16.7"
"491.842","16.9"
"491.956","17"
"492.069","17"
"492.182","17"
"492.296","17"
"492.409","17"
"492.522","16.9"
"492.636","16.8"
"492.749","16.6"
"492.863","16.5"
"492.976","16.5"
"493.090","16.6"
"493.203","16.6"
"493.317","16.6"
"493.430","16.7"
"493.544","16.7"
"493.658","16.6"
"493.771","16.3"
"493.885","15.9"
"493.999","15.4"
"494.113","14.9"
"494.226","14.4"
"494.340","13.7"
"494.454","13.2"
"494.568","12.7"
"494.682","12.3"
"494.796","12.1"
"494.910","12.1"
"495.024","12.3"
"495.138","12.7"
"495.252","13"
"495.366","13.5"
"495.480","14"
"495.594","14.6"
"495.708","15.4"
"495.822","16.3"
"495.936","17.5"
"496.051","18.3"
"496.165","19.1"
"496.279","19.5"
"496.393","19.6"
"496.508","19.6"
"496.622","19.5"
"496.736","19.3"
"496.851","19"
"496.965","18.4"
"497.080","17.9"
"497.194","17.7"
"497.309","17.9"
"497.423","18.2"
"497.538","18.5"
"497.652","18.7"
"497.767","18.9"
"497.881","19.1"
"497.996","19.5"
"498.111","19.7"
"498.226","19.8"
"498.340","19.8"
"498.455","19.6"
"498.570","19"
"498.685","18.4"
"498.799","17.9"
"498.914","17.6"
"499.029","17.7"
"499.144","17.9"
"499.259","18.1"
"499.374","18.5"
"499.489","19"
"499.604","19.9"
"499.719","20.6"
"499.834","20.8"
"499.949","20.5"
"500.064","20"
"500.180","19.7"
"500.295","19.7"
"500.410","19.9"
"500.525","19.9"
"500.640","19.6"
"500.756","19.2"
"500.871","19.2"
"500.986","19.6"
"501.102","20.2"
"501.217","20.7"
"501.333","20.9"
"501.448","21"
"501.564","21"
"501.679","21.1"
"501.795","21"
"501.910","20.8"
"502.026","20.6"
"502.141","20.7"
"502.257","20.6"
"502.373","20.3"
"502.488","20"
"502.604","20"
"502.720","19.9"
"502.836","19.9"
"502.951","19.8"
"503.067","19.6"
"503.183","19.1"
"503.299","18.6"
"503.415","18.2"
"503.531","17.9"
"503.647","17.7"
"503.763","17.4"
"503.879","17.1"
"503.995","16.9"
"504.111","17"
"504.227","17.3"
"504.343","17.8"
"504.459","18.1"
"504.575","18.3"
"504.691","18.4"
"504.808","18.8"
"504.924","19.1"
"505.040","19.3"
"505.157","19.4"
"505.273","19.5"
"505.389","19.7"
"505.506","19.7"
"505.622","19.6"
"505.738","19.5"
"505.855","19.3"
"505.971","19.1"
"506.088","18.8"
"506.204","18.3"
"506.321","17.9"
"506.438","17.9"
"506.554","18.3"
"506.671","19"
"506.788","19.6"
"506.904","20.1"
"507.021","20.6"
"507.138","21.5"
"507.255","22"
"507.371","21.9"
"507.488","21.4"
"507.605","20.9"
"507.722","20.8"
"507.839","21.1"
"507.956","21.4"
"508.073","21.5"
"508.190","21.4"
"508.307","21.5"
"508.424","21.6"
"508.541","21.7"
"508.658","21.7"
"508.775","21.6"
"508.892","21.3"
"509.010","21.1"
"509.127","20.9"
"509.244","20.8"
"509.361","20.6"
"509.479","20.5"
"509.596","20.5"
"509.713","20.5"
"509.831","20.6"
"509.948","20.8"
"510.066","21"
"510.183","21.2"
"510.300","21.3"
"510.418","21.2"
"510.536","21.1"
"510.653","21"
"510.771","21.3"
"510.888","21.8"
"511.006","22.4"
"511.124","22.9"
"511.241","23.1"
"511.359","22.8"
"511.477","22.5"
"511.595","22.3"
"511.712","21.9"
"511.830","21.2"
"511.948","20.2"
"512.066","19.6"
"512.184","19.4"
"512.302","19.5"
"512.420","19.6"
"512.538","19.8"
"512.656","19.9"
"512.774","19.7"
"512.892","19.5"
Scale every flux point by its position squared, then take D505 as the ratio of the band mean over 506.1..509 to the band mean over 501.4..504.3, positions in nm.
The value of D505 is 1.09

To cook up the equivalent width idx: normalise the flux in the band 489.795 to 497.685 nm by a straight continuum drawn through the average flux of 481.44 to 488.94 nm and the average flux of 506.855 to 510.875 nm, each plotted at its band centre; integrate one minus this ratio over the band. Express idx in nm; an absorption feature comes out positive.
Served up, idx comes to 0.77 nm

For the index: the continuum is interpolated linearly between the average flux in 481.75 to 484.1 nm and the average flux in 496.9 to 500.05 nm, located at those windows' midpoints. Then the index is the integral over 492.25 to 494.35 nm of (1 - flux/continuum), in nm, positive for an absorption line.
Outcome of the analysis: 0.23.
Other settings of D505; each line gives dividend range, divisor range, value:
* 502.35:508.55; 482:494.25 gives 1.22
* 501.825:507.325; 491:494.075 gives 1.21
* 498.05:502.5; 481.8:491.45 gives 1.21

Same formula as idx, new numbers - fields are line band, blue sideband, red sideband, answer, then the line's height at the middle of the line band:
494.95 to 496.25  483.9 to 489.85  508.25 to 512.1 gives 0.25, 18.8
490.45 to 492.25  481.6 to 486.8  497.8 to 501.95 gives 0.09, 18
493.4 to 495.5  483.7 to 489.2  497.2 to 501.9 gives 0.50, 18.6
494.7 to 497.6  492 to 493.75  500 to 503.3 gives 0.23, 18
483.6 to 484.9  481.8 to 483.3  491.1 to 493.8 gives -0.07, 16.4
